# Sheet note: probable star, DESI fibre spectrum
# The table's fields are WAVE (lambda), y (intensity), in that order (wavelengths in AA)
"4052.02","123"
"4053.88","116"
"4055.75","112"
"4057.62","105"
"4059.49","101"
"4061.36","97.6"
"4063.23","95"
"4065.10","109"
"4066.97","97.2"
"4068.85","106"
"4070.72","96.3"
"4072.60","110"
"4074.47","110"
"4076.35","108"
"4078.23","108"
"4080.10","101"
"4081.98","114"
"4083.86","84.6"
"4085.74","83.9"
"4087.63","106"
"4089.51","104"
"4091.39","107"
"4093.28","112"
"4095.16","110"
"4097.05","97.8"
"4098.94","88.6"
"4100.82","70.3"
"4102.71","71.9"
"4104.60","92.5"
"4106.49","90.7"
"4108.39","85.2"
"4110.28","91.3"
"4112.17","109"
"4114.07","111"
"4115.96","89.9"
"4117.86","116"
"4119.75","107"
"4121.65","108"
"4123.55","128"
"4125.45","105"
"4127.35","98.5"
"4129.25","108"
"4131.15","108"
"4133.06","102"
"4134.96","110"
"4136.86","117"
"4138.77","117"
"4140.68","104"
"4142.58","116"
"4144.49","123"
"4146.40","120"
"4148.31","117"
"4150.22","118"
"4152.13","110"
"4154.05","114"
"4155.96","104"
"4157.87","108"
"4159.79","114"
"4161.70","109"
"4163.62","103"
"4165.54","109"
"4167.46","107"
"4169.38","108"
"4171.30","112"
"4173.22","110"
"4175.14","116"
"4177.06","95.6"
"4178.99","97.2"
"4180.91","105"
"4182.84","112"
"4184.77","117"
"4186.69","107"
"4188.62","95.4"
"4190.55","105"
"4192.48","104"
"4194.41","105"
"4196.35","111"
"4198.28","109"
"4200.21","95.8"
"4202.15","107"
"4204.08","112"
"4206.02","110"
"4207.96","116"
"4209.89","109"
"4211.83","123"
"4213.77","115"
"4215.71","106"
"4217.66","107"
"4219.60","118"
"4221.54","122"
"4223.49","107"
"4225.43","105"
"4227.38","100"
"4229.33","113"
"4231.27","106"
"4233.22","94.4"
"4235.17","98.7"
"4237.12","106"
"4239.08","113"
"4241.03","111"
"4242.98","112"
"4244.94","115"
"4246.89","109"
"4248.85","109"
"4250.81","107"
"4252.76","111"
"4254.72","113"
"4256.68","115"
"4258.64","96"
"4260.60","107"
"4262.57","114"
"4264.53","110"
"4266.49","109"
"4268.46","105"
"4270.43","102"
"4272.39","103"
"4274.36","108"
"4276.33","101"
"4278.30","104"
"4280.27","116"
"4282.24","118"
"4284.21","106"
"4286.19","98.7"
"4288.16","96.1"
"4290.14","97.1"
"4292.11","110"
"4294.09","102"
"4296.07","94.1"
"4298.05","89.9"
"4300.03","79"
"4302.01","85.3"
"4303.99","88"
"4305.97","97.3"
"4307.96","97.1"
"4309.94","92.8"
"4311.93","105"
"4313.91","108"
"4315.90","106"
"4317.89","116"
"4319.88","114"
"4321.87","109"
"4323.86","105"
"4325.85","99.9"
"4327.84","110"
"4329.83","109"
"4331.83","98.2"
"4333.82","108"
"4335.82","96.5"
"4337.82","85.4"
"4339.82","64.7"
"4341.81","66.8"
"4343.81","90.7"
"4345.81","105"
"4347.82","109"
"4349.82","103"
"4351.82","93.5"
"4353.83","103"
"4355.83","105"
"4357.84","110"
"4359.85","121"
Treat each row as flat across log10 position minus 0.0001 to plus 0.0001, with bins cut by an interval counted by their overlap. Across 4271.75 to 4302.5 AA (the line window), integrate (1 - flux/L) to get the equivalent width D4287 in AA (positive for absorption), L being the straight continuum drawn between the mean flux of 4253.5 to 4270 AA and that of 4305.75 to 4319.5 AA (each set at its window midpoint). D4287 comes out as 1.6 AA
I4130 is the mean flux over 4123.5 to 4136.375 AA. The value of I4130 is 107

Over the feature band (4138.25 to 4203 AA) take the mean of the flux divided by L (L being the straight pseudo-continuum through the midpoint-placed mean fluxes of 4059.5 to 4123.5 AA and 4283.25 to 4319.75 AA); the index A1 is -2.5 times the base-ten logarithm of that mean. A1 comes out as -0.098 mag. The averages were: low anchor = 100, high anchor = 98.6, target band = 109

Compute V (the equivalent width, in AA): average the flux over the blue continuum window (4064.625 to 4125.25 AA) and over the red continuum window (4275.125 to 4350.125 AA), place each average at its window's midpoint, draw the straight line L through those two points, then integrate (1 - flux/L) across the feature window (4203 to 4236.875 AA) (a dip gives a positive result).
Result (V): -3.2 AA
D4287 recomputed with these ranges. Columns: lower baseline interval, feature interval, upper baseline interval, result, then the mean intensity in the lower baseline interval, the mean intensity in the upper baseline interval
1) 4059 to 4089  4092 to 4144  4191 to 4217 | 0.9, 102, 109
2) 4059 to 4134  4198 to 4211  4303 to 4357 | -1.1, 101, 99.5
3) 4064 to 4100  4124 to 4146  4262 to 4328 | -1.7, 103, 103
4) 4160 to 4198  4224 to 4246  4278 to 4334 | -0.4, 107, 102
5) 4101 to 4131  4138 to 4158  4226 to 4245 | -2.4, 100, 106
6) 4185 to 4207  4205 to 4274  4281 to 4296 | -2.8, 106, 104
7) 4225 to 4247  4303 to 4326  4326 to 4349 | -1.3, 107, 95.1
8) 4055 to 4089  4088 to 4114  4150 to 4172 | 2.3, 102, 109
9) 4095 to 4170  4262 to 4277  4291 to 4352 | -0.9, 105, 98.1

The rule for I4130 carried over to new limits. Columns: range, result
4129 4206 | 109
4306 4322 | 105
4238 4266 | 110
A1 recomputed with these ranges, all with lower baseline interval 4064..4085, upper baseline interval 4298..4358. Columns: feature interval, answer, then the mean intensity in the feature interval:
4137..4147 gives -0.14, 116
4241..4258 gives -0.11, 111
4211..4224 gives -0.14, 114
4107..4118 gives 0.04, 98.8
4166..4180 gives -0.05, 107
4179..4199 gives -0.05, 107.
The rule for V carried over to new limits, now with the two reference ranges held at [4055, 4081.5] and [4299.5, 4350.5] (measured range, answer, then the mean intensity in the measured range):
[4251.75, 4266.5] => -1.4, 109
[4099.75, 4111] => 2.1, 83.6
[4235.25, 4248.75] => -1.3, 110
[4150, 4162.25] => -1.0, 111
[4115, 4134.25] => -0.8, 107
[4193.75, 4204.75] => -0.6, 107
